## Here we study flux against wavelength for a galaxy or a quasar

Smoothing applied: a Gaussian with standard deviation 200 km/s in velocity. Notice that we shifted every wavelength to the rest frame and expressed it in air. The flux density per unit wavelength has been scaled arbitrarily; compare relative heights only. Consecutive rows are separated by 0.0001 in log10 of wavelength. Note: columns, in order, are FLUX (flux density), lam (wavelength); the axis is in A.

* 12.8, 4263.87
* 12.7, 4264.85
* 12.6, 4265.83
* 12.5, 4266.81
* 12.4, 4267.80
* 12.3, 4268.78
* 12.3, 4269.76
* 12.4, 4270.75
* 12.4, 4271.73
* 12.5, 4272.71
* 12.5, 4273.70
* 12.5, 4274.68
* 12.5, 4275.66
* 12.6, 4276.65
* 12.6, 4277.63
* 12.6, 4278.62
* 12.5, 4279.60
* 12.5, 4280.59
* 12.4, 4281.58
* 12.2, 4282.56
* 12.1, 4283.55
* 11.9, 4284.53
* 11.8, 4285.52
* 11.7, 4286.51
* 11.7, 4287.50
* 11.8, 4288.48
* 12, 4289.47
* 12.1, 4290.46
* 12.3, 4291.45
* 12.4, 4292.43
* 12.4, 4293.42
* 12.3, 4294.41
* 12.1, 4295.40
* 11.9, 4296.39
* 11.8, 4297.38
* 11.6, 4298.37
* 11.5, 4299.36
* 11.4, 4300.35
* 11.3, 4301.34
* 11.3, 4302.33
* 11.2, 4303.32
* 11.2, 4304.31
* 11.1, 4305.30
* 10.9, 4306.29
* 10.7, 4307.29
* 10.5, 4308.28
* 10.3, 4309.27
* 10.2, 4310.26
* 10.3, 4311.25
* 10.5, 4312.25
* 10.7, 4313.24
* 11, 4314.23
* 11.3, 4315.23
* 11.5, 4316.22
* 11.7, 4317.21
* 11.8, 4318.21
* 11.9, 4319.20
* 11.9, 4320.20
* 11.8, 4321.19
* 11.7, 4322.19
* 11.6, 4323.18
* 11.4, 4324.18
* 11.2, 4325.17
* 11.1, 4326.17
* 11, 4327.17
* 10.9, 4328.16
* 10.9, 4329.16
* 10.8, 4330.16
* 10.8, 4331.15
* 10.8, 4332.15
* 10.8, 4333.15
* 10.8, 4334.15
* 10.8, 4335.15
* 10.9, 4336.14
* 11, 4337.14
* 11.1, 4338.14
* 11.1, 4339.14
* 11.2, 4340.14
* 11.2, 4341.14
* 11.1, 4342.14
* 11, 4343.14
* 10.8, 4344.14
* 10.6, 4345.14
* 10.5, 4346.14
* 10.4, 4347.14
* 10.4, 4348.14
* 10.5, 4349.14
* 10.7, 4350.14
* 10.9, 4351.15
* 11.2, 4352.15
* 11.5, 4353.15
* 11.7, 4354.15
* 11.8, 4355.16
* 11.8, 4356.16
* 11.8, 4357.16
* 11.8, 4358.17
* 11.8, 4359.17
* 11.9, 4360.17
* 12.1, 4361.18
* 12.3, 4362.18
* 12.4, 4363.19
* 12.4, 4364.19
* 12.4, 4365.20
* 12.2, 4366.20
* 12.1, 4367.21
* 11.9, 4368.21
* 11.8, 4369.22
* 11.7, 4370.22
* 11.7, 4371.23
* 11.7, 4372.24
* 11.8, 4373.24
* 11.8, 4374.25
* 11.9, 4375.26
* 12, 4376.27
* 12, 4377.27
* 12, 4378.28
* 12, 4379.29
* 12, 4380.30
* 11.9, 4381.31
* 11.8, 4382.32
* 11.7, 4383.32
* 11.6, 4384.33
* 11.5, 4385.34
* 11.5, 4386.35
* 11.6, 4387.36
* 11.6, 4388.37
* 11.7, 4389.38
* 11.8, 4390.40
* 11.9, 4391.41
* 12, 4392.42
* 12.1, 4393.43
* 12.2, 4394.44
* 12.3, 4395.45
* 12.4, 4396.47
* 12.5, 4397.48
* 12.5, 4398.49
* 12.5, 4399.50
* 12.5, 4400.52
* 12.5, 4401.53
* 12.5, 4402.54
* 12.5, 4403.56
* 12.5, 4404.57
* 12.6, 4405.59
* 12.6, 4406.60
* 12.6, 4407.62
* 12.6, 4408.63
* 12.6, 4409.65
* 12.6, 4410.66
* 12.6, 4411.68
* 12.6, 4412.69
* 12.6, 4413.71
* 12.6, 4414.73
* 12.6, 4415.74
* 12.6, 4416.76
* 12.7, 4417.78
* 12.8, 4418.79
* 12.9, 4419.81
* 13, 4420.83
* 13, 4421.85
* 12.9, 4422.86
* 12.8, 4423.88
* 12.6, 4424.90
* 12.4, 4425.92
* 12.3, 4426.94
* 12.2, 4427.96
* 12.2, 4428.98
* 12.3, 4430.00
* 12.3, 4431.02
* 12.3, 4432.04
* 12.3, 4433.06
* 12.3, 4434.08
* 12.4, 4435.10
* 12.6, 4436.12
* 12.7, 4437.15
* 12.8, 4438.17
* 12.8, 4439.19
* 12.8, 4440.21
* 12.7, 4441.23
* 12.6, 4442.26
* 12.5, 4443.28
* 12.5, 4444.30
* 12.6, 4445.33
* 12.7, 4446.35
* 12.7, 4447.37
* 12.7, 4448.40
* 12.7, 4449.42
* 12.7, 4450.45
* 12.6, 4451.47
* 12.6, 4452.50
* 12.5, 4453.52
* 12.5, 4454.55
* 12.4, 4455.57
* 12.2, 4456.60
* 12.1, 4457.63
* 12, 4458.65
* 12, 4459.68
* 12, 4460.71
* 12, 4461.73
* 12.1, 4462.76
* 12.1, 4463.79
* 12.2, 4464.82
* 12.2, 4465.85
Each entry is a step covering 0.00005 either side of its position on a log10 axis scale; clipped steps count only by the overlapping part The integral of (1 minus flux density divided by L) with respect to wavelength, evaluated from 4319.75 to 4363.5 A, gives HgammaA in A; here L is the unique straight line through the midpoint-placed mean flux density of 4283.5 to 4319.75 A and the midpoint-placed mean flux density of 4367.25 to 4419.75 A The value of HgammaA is 2.1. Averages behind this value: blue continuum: 11.5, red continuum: 12.2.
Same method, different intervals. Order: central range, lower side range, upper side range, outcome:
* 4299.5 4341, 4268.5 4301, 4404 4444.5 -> 4.00 A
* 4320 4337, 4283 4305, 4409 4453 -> 1.26 A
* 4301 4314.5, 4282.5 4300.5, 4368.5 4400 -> 1.30 A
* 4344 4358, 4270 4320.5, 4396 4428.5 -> 1.24 A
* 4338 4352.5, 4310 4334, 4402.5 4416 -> 0.87 A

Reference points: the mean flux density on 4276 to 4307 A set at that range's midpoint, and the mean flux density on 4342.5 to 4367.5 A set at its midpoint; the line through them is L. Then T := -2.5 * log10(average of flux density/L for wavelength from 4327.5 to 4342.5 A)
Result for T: 0.06 mag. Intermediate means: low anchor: 11.9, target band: 10.9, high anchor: 11.5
